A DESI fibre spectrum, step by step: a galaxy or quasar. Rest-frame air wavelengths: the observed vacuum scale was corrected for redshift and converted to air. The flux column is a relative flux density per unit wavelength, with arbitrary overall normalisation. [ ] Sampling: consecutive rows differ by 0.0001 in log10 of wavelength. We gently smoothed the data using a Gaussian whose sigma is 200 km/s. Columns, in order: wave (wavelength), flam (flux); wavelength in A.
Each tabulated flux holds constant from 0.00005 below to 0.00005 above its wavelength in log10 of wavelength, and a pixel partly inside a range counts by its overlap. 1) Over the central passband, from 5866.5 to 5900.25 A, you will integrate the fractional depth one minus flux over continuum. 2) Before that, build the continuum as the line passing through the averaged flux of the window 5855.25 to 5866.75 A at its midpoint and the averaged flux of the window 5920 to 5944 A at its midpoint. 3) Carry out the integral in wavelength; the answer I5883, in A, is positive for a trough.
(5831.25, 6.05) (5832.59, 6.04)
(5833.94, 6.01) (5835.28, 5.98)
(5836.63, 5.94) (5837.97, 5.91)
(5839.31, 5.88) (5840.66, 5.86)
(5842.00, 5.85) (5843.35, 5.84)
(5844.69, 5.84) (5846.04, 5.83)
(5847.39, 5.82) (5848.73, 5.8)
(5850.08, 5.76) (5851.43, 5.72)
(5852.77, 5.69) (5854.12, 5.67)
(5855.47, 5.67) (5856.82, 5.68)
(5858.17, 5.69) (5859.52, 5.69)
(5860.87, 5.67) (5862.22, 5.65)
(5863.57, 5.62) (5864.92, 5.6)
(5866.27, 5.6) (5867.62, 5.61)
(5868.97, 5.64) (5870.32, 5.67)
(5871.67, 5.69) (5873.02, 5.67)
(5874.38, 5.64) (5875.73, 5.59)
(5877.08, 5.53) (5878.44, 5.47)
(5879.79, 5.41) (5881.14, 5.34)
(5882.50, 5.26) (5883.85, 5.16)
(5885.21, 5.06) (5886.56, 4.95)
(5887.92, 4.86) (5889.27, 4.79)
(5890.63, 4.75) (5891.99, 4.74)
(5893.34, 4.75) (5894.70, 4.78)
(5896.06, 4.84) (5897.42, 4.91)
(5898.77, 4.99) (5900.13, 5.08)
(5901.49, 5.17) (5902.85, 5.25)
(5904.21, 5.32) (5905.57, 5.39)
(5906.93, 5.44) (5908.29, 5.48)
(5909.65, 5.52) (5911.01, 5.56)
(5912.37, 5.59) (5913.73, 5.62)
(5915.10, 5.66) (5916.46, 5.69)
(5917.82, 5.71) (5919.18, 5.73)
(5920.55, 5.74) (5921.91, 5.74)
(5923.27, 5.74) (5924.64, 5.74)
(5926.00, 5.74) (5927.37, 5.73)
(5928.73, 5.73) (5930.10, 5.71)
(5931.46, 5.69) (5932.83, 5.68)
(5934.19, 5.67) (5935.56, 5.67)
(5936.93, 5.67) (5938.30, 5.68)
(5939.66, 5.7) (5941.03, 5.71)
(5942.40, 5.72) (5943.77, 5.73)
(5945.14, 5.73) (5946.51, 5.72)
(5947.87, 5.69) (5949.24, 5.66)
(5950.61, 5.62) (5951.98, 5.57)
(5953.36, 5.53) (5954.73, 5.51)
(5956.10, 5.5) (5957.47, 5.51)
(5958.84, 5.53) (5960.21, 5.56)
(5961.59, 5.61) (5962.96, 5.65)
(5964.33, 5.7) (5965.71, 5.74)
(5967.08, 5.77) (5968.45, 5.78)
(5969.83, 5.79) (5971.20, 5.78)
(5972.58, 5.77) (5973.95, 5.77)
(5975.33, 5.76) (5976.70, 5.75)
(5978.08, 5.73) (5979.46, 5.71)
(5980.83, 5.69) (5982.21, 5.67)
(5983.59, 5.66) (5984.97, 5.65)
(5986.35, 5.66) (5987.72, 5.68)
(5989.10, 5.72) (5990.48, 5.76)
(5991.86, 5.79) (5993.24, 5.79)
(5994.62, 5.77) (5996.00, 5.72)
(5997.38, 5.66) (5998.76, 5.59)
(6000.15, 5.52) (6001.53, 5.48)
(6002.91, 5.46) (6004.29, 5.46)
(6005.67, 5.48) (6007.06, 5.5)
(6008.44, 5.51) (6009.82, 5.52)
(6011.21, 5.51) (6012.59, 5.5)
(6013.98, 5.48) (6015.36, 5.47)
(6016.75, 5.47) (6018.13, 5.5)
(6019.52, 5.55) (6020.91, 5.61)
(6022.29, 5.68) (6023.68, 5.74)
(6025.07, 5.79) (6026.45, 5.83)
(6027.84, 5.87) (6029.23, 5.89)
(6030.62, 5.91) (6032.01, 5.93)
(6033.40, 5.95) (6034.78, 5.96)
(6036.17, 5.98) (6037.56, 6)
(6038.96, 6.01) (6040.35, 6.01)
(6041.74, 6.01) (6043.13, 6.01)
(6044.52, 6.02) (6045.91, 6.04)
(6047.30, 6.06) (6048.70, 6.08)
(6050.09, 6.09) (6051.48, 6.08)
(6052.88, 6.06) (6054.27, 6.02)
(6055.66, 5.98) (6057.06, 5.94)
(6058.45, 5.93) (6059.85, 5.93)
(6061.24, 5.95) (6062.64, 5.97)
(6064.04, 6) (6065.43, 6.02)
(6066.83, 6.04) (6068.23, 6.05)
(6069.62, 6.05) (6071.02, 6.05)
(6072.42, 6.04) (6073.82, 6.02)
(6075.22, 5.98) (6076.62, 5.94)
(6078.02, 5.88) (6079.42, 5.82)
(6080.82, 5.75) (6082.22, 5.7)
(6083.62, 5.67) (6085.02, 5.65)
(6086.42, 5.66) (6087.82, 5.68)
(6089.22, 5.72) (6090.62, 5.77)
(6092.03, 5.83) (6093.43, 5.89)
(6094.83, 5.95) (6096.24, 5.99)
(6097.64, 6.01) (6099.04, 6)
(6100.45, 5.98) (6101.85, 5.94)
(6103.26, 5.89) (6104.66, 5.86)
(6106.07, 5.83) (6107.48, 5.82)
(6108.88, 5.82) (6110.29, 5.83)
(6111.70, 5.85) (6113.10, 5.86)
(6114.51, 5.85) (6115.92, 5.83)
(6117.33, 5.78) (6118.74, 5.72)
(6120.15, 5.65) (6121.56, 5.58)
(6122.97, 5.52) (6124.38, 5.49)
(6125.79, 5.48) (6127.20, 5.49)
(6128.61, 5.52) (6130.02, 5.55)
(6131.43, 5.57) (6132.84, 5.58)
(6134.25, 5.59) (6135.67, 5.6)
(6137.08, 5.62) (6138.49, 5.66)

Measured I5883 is 2.7 A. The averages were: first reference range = 5.65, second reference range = 5.71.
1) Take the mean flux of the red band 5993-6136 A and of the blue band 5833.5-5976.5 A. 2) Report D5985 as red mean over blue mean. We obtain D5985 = 1.04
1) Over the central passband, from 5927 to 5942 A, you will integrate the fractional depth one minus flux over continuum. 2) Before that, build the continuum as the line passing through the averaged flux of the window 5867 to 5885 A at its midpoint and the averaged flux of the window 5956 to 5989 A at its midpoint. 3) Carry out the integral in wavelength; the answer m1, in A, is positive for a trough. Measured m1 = -0.21 A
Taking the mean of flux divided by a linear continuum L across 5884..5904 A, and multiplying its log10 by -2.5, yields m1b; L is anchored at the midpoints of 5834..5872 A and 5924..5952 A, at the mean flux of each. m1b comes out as 0.161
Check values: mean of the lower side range 5.75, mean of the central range 4.94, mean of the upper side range 5.7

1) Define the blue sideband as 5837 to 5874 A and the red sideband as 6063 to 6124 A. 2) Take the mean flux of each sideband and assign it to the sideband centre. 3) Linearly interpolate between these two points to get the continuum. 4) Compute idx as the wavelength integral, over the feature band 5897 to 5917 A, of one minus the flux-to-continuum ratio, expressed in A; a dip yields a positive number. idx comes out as 1.3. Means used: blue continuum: 5.73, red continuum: 5.85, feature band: 5.38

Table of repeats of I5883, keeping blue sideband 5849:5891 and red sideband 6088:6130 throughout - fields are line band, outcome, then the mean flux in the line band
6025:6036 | -0.4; 5.91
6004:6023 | 0.5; 5.52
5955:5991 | -0.5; 5.69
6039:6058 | -1.1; 6.03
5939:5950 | -0.3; 5.71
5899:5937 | -0.2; 5.58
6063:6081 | -0.8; 5.98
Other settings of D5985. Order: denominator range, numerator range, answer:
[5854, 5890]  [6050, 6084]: 1.09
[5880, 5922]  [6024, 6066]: 1.14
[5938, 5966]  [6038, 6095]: 1.05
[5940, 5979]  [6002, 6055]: 1.02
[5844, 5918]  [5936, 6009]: 1.04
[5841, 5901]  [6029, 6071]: 1.11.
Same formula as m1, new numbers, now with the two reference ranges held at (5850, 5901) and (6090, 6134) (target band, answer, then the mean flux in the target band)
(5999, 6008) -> 0.1 A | 5.49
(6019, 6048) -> -1.4 A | 5.9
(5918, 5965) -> -1.7 A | 5.67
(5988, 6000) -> -0.3 A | 5.71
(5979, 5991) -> -0.3 A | 5.69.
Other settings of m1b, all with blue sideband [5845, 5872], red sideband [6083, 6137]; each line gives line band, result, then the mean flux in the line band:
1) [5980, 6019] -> 0.02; 5.6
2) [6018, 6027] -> 0.01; 5.68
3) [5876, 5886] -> 0.07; 5.33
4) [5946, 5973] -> 0.01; 5.65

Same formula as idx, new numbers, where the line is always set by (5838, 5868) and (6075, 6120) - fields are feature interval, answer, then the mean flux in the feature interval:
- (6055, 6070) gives -0.4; 5.99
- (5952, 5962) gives 0.4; 5.53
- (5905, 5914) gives 0.4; 5.51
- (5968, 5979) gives 0.0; 5.76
